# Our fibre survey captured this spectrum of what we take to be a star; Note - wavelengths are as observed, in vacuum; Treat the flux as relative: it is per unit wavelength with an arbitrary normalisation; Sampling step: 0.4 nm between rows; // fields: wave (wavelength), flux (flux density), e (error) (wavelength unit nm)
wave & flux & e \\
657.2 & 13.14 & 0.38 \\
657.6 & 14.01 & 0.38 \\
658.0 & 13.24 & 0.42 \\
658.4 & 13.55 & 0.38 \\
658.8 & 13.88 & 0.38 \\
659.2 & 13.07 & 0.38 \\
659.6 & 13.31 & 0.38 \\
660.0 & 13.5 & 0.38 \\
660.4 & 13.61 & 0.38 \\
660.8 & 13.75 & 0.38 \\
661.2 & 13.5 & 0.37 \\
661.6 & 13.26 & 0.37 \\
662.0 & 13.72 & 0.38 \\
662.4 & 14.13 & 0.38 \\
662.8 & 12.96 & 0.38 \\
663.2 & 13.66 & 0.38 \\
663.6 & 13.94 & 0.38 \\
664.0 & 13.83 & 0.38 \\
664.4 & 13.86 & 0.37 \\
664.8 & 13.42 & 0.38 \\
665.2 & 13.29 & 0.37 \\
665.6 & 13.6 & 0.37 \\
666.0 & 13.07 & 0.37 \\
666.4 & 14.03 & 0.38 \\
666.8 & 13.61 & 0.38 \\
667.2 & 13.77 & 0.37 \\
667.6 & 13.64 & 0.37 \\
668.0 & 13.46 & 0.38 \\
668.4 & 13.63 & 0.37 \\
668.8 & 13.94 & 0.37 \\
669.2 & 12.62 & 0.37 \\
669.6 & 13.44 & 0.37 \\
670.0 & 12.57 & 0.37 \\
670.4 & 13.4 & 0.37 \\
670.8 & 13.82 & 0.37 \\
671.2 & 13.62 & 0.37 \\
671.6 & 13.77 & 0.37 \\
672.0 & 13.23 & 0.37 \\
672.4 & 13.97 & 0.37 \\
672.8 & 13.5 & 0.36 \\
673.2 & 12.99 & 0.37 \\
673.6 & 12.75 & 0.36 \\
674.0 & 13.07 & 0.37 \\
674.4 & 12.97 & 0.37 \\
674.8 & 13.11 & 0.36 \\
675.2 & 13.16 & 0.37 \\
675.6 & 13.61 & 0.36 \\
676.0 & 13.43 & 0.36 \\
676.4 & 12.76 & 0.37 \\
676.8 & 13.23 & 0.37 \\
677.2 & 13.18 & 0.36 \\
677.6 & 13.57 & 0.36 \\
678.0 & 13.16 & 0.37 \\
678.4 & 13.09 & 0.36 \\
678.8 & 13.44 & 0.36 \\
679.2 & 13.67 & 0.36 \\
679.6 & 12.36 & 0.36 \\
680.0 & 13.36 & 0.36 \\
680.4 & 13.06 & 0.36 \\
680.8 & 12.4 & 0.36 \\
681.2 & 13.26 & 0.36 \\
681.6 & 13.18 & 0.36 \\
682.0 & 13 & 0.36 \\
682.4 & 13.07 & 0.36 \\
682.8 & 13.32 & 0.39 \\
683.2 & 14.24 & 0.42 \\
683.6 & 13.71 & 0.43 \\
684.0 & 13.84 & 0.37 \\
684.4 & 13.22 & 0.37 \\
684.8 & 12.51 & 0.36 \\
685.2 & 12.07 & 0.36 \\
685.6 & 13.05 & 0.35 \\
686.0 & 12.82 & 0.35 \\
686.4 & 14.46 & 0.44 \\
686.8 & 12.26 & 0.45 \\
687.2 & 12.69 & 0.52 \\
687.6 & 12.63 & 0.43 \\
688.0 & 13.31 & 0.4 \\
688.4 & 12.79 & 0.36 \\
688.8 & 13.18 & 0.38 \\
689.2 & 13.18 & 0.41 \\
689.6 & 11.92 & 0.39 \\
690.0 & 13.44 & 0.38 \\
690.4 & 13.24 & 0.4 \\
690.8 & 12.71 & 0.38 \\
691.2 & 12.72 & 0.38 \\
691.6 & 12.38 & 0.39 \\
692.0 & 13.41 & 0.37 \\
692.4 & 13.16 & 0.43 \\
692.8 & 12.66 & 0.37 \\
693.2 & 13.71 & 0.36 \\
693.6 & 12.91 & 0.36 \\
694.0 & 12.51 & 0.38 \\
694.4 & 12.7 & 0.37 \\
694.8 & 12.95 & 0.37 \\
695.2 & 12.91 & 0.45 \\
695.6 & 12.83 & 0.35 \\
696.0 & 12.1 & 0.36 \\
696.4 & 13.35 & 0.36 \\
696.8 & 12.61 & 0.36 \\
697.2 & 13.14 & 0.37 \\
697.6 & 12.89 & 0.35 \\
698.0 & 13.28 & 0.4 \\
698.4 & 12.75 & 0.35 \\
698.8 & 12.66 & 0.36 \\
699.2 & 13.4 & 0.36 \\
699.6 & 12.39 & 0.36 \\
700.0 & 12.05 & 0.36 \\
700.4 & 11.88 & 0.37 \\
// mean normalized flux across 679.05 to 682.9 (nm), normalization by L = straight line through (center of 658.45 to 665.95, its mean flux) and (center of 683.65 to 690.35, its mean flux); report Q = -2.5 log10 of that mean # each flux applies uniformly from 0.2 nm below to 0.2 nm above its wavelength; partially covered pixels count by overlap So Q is 0.006 mag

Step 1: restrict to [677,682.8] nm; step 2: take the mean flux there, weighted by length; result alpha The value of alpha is 13.1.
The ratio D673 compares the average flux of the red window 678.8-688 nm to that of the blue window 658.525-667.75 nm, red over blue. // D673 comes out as 1.0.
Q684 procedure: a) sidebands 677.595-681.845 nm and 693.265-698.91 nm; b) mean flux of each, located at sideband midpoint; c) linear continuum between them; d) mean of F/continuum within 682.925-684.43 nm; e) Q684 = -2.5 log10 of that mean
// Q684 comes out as -0.06 mag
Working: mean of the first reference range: 13.1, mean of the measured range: 13.8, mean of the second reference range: 12.9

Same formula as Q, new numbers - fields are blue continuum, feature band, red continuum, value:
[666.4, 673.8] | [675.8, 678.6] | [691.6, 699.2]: 0.008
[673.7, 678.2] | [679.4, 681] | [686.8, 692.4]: 0.025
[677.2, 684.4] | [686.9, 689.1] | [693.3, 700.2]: 0.013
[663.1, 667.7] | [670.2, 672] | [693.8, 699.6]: -0.009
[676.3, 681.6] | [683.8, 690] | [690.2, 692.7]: 0.005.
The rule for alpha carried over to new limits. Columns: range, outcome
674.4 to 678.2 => 13.2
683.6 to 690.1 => 13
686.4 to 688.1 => 12.9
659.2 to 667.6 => 13.6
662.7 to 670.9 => 13.5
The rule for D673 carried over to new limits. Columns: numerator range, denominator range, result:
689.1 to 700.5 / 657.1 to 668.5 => 0.95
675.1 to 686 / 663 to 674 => 0.98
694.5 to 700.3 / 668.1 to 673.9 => 0.96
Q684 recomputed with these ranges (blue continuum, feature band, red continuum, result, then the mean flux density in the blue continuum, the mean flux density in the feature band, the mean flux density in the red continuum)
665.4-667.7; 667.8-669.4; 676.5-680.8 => 0.01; 13.6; 13.4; 13.2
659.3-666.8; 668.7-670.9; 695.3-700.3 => 0.01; 13.6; 13.2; 12.8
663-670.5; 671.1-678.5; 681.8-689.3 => 0.01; 13.5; 13.3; 13.1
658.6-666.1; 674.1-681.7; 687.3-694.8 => 0.00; 13.6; 13.2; 12.9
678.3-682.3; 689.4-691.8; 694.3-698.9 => 0.02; 13.1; 12.7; 12.9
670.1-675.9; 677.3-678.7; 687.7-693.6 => 0.00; 13.3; 13.3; 13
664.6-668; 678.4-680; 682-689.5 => 0.01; 13.5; 13.2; 13.1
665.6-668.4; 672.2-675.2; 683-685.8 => 0.02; 13.6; 13.2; 13.2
